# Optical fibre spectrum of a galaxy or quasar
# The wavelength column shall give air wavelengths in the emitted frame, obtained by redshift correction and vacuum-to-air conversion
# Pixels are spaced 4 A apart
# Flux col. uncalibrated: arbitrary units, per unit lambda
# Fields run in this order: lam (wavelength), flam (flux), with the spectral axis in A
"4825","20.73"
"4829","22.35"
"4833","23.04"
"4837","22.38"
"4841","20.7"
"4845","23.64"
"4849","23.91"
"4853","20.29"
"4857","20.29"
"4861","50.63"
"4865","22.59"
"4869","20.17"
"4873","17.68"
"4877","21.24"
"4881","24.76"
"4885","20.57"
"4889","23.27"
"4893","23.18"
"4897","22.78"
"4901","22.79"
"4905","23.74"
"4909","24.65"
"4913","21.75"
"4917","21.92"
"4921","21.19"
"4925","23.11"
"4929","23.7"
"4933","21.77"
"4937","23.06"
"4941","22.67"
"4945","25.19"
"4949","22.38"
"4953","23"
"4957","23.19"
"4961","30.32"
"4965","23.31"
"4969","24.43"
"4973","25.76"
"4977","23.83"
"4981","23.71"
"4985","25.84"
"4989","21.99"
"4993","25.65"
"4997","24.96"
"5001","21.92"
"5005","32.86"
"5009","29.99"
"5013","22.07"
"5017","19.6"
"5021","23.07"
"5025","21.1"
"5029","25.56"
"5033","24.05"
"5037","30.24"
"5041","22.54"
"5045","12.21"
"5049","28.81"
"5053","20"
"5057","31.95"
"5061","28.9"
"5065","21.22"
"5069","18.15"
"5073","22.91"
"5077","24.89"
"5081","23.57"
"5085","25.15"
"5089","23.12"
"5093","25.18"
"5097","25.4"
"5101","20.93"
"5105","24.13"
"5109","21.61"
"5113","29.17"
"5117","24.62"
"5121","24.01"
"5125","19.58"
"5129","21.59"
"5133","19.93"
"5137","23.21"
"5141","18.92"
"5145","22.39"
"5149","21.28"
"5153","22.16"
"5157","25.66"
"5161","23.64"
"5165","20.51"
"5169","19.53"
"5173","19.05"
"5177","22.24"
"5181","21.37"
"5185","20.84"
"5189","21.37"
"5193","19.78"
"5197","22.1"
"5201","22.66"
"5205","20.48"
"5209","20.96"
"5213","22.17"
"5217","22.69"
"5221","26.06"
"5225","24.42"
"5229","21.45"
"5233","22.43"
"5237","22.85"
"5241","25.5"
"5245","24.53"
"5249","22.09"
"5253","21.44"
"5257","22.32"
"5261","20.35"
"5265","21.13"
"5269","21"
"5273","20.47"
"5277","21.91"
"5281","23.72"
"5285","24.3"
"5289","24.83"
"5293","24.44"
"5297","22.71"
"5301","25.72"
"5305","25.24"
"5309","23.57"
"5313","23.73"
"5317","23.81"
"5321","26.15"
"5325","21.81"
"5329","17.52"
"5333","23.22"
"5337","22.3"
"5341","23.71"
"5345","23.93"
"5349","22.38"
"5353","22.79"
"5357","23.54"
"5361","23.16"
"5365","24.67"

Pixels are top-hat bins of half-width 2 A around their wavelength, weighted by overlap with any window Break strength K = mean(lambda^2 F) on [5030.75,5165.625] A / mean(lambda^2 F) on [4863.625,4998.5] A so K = 1.07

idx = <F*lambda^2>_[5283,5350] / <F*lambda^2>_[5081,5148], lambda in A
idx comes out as 1.10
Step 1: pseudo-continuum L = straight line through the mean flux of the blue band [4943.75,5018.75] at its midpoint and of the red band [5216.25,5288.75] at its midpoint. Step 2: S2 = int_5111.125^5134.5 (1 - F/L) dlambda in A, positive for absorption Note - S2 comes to 0.5 A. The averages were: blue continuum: 24.7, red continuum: 22.8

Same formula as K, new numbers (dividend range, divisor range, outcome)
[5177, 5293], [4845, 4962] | 1.08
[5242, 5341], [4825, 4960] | 1.15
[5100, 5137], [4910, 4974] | 1.04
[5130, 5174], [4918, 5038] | 0.95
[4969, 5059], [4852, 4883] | 1.04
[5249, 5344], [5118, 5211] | 1.12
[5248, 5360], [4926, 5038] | 1.06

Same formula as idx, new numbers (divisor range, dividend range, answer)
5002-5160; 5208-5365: 1.06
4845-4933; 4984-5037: 1.10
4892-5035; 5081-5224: 1.01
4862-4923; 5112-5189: 1.08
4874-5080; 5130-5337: 1.04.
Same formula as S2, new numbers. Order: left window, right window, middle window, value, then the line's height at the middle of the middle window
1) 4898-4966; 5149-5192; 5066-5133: -3.41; 22.1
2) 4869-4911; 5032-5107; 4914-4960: -0.45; 22.7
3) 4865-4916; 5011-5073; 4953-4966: -1.53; 22.7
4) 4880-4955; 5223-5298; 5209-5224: -0.38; 22.8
